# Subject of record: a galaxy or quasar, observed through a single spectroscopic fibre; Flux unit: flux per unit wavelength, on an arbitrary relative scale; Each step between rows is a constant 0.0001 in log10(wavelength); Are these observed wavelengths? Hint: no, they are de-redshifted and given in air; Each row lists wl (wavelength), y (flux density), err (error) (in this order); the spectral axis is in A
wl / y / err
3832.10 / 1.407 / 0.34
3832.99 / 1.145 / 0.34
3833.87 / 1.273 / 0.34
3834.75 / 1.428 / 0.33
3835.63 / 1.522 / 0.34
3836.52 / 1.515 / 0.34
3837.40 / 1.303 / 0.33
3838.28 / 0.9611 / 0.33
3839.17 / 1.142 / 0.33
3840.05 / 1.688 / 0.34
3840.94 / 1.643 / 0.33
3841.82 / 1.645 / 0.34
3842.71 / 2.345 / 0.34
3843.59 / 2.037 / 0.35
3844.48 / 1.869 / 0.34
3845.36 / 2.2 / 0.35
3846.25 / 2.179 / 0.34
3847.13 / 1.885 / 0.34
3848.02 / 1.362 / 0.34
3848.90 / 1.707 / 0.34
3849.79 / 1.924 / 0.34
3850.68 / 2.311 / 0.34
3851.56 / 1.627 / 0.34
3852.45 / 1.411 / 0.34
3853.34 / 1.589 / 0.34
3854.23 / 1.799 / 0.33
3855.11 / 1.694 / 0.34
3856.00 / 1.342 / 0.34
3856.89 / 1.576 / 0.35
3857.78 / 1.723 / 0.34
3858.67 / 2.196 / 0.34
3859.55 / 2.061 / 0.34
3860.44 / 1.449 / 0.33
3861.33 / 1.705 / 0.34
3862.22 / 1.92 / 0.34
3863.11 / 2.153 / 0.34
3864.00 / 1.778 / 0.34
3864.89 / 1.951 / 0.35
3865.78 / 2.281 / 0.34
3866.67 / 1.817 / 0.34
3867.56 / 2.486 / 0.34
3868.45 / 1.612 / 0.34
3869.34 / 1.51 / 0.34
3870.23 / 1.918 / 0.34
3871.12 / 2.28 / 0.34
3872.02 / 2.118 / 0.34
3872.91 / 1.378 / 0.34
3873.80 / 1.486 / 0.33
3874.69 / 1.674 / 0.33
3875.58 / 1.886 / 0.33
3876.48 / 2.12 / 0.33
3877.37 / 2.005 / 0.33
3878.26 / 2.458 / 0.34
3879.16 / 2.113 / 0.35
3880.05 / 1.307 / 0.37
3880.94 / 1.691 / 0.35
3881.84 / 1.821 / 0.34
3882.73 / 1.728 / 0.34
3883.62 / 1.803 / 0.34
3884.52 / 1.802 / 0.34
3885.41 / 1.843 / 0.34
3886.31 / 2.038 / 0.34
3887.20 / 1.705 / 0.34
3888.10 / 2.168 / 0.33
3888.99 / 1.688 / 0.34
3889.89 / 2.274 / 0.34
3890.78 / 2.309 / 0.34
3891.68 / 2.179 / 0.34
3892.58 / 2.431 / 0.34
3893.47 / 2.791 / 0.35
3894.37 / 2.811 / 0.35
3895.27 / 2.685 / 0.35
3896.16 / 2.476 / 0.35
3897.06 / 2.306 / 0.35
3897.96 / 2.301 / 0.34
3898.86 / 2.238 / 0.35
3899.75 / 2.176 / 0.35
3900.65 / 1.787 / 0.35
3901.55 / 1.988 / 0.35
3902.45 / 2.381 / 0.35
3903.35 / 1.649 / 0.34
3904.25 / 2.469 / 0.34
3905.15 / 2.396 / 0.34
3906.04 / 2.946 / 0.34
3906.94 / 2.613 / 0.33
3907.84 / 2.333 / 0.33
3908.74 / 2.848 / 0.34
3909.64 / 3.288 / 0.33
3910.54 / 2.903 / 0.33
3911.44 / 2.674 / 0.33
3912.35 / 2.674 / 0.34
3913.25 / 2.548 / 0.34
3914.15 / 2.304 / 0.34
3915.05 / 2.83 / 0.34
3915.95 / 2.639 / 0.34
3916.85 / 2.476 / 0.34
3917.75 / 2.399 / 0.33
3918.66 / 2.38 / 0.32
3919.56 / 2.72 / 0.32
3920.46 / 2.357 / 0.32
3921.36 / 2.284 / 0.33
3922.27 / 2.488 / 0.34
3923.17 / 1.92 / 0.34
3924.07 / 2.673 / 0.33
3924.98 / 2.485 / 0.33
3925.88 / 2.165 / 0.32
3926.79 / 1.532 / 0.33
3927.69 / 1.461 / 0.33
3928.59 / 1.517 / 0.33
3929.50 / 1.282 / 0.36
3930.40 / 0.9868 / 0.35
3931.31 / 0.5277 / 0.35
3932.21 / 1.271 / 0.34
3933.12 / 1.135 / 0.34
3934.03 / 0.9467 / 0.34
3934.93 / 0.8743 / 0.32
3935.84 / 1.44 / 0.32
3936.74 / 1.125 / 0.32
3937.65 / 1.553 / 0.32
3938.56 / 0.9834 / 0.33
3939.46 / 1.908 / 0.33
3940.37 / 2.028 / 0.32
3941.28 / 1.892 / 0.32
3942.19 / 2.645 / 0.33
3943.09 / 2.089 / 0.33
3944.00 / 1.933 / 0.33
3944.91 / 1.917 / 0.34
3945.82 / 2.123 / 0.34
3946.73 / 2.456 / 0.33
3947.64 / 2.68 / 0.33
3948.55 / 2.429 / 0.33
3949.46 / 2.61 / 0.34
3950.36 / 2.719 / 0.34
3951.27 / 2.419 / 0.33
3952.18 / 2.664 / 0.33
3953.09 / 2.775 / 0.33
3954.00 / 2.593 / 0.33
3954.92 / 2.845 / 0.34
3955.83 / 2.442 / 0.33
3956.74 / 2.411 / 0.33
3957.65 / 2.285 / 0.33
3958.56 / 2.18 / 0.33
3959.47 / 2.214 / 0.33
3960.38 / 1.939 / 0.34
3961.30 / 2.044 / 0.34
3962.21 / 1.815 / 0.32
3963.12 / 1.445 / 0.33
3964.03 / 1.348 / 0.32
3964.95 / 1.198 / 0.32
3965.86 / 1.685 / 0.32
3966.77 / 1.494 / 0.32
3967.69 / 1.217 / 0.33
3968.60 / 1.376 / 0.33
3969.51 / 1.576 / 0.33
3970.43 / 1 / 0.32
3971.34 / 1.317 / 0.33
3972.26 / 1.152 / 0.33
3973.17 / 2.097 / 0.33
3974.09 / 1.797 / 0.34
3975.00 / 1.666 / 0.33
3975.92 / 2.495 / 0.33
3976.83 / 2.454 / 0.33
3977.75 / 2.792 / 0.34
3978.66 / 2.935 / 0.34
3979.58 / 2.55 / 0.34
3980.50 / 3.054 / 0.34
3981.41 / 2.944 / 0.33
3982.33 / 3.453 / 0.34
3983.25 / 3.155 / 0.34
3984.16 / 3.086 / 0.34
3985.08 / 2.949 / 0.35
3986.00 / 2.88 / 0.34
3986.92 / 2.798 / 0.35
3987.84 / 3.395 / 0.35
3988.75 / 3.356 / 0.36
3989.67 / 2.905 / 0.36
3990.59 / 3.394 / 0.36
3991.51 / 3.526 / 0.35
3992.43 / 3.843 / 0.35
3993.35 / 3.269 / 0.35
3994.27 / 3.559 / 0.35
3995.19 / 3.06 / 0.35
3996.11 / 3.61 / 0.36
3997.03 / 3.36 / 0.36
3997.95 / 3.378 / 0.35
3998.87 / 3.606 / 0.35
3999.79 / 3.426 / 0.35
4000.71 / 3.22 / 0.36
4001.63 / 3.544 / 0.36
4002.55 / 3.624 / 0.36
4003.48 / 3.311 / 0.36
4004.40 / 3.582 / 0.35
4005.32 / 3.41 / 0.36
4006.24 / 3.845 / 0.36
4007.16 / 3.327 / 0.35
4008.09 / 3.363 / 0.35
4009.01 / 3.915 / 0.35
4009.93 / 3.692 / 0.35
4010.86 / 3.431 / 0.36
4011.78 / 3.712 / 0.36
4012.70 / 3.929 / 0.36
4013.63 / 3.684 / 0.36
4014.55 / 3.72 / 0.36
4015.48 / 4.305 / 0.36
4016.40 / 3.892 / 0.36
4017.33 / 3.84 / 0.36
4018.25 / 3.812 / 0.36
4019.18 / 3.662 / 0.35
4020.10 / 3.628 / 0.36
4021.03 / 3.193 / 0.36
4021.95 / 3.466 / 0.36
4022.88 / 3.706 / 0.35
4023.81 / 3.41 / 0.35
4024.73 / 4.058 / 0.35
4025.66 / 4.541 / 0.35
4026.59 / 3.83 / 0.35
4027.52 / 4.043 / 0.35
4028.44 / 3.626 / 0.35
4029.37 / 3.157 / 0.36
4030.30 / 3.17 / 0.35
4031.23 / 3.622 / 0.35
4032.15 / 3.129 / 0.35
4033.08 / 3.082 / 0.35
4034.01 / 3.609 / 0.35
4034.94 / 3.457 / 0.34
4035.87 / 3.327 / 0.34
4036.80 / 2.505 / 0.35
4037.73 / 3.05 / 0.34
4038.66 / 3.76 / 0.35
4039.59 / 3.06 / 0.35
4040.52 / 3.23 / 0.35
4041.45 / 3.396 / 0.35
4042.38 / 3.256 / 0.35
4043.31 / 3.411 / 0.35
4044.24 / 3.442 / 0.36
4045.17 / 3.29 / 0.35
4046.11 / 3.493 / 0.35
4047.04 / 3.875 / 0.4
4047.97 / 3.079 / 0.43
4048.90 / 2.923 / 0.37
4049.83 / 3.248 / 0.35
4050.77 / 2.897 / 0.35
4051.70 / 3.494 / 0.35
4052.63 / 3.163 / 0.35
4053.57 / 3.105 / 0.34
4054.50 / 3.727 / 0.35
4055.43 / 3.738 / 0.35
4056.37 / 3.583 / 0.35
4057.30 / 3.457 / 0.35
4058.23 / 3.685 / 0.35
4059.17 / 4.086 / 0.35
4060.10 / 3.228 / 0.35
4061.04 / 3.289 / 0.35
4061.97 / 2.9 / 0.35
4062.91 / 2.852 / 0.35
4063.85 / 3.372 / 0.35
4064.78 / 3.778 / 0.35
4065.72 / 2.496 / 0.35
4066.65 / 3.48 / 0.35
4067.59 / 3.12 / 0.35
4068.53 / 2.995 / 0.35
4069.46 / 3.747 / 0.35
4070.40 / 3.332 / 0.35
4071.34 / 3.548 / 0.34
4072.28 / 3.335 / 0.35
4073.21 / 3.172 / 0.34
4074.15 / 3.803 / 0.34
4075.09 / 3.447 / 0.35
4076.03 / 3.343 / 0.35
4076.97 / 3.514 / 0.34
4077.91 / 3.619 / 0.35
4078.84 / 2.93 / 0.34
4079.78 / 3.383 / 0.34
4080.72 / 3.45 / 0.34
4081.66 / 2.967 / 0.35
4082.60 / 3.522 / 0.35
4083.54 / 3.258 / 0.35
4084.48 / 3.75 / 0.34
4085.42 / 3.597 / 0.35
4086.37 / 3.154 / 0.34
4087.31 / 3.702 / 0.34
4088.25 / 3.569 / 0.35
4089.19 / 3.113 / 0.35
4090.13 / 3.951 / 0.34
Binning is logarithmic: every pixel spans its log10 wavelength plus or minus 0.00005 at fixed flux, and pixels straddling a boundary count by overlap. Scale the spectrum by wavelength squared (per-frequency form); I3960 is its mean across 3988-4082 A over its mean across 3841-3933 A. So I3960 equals 1.81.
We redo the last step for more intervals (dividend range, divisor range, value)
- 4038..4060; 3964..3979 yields 2.03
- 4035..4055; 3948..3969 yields 1.63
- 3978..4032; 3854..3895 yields 1.92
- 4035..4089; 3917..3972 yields 1.87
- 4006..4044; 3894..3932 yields 1.65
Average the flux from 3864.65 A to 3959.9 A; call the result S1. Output 2.12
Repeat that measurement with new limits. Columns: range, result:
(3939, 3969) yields 2.12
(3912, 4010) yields 2.41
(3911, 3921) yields 2.54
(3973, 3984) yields 2.64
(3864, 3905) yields 2.04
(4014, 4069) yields 3.44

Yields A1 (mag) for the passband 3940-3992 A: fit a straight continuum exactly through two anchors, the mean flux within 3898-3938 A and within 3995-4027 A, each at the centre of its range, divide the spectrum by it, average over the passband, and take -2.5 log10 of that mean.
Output 0.23 mag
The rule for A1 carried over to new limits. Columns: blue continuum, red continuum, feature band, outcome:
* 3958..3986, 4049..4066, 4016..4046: -0.18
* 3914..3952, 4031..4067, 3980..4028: -0.25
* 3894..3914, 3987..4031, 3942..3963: 0.26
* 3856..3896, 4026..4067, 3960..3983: 0.37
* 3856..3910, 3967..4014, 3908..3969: 0.22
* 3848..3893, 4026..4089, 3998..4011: -0.19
